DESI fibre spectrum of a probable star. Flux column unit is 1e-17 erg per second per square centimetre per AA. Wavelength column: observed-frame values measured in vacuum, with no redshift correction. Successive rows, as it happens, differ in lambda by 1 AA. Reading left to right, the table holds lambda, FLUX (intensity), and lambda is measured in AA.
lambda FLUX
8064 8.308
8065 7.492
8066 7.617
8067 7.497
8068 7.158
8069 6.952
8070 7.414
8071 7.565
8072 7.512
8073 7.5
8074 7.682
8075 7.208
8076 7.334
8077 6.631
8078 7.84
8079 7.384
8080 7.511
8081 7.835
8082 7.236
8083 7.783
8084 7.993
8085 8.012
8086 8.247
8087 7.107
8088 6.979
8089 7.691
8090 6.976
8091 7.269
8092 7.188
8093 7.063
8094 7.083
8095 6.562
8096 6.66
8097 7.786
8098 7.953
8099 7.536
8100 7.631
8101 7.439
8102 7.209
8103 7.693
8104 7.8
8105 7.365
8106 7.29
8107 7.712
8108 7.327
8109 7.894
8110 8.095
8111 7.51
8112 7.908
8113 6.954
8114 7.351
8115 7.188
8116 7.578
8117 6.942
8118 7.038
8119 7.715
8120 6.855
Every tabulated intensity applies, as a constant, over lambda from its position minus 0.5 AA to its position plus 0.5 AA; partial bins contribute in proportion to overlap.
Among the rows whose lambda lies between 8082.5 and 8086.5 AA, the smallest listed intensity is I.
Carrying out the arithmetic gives 7.783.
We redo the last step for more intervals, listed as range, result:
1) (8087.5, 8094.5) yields 6.976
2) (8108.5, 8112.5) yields 7.51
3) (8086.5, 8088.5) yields 6.979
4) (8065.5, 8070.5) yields 6.952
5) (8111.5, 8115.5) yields 6.954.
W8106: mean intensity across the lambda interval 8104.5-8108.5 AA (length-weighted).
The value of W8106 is 7.42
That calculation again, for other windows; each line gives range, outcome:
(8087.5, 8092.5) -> 7.22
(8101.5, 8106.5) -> 7.47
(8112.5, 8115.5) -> 7.16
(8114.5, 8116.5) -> 7.38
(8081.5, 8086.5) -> 7.85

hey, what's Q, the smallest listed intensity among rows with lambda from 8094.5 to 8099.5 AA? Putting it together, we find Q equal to 6.562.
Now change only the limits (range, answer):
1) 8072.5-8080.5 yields 6.631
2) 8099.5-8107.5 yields 7.209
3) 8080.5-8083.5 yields 7.236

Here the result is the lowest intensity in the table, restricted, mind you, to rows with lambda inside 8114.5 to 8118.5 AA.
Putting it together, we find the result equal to 6.942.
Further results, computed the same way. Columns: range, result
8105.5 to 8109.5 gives 7.29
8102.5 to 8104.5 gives 7.693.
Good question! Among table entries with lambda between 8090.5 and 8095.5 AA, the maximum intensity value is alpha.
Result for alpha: 7.269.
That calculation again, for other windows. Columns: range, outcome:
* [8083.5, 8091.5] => 8.247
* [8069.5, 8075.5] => 7.682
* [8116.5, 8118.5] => 7.038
